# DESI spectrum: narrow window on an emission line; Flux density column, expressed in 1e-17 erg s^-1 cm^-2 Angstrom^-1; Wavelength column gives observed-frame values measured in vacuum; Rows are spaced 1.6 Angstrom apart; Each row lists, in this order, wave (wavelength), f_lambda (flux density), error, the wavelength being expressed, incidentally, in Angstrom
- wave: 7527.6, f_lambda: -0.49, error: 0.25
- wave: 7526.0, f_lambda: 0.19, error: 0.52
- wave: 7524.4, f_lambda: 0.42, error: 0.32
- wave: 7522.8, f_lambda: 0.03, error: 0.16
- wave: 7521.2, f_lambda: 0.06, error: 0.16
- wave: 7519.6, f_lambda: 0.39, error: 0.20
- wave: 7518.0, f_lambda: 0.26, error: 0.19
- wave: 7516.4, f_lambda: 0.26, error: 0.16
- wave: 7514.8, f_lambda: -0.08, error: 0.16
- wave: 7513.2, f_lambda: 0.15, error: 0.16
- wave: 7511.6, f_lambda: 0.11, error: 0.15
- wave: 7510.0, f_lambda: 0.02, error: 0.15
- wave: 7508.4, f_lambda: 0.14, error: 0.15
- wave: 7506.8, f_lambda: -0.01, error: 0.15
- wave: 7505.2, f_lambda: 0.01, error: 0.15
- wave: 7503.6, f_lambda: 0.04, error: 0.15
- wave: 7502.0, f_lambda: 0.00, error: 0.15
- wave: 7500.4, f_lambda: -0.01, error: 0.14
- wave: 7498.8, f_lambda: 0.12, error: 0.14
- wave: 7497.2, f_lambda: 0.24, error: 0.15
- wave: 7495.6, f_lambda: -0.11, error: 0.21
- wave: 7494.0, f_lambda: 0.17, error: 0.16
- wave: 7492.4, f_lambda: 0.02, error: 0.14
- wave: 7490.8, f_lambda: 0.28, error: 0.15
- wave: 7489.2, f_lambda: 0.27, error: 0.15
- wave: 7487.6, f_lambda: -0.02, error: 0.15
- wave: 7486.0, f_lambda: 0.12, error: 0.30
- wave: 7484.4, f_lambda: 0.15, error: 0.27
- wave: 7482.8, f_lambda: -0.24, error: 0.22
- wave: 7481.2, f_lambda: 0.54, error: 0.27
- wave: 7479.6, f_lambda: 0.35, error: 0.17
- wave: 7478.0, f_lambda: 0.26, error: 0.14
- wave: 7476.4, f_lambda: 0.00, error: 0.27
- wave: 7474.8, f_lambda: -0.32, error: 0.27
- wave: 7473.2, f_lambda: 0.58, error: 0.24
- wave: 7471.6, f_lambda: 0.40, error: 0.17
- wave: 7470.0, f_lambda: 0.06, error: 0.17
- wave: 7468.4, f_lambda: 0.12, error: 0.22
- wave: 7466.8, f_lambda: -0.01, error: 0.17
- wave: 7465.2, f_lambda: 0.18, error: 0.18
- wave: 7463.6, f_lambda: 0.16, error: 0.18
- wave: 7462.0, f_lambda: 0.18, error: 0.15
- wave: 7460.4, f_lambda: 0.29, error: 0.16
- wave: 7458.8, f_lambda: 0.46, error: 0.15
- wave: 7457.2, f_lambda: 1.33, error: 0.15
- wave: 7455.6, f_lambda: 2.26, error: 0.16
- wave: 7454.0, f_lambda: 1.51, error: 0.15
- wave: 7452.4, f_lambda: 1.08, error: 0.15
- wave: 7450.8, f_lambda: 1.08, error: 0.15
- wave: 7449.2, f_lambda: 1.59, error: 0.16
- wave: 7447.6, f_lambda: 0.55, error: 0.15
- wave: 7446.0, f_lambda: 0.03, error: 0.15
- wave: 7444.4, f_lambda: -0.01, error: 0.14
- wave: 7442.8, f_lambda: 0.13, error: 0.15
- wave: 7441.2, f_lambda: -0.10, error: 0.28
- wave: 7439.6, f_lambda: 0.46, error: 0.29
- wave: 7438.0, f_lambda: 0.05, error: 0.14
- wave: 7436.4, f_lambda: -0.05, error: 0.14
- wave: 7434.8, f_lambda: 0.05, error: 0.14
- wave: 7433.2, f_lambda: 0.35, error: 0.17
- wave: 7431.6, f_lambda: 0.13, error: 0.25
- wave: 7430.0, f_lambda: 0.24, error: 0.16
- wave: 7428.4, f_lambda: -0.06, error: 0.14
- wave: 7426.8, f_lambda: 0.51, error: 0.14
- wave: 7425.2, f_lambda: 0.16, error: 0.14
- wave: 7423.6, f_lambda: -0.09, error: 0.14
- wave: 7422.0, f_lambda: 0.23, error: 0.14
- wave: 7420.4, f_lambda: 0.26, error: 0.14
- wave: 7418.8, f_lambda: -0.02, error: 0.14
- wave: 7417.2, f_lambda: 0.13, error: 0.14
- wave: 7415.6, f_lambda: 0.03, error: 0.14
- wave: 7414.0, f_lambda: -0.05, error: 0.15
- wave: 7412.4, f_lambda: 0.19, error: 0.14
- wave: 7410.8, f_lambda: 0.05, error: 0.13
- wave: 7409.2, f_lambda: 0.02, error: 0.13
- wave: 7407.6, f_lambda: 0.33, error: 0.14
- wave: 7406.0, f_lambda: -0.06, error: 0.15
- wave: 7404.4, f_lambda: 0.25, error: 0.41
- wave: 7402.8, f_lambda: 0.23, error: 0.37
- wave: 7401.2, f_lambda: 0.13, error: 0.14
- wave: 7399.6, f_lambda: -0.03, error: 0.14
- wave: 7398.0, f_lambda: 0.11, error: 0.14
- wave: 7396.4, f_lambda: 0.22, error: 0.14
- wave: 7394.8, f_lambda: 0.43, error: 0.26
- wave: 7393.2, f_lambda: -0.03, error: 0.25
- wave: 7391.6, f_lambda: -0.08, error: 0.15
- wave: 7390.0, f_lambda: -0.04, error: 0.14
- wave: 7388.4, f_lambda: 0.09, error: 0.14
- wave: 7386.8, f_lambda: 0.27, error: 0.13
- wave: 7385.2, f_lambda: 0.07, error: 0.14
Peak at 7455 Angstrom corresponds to [O II]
